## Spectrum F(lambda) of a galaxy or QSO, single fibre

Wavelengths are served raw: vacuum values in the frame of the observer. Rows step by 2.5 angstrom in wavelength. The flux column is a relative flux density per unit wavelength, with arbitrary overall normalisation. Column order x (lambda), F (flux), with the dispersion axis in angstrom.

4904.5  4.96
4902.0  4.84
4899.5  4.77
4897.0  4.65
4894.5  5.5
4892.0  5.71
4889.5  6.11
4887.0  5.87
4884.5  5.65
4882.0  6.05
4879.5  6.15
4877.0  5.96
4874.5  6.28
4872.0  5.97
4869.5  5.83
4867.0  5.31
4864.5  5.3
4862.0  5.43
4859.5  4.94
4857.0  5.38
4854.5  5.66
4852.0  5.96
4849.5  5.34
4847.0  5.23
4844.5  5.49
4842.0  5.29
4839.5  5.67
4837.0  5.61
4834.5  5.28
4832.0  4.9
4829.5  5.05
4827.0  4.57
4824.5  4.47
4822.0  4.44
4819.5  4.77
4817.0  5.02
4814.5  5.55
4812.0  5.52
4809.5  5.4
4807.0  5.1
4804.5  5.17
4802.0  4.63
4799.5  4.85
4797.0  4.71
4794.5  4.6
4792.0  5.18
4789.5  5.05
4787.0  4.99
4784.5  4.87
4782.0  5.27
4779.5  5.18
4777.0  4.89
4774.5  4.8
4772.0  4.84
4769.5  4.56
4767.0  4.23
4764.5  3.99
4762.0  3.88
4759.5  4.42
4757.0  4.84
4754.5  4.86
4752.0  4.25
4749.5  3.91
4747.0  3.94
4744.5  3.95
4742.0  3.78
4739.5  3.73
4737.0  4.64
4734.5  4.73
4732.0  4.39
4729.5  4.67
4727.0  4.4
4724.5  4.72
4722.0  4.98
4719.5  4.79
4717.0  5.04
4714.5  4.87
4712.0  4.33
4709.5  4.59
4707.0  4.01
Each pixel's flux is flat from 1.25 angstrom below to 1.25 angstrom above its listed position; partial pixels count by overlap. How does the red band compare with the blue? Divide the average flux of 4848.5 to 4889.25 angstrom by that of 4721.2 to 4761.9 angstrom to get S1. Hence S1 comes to 1.3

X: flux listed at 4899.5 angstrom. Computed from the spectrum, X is 4.77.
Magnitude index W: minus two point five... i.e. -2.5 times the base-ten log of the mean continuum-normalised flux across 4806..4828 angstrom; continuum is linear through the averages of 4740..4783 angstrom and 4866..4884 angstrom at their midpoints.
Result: 0.04 mag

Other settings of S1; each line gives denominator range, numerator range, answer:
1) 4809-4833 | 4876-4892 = 1.20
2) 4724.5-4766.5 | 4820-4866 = 1.22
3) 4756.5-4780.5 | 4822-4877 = 1.18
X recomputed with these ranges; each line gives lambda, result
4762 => 3.88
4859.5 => 4.94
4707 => 4.01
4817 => 5.02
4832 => 4.9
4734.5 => 4.73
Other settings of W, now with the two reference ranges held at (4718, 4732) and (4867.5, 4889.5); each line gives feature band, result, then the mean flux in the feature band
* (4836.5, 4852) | 0.04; 5.47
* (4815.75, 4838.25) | 0.13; 4.9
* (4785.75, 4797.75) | 0.07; 4.91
